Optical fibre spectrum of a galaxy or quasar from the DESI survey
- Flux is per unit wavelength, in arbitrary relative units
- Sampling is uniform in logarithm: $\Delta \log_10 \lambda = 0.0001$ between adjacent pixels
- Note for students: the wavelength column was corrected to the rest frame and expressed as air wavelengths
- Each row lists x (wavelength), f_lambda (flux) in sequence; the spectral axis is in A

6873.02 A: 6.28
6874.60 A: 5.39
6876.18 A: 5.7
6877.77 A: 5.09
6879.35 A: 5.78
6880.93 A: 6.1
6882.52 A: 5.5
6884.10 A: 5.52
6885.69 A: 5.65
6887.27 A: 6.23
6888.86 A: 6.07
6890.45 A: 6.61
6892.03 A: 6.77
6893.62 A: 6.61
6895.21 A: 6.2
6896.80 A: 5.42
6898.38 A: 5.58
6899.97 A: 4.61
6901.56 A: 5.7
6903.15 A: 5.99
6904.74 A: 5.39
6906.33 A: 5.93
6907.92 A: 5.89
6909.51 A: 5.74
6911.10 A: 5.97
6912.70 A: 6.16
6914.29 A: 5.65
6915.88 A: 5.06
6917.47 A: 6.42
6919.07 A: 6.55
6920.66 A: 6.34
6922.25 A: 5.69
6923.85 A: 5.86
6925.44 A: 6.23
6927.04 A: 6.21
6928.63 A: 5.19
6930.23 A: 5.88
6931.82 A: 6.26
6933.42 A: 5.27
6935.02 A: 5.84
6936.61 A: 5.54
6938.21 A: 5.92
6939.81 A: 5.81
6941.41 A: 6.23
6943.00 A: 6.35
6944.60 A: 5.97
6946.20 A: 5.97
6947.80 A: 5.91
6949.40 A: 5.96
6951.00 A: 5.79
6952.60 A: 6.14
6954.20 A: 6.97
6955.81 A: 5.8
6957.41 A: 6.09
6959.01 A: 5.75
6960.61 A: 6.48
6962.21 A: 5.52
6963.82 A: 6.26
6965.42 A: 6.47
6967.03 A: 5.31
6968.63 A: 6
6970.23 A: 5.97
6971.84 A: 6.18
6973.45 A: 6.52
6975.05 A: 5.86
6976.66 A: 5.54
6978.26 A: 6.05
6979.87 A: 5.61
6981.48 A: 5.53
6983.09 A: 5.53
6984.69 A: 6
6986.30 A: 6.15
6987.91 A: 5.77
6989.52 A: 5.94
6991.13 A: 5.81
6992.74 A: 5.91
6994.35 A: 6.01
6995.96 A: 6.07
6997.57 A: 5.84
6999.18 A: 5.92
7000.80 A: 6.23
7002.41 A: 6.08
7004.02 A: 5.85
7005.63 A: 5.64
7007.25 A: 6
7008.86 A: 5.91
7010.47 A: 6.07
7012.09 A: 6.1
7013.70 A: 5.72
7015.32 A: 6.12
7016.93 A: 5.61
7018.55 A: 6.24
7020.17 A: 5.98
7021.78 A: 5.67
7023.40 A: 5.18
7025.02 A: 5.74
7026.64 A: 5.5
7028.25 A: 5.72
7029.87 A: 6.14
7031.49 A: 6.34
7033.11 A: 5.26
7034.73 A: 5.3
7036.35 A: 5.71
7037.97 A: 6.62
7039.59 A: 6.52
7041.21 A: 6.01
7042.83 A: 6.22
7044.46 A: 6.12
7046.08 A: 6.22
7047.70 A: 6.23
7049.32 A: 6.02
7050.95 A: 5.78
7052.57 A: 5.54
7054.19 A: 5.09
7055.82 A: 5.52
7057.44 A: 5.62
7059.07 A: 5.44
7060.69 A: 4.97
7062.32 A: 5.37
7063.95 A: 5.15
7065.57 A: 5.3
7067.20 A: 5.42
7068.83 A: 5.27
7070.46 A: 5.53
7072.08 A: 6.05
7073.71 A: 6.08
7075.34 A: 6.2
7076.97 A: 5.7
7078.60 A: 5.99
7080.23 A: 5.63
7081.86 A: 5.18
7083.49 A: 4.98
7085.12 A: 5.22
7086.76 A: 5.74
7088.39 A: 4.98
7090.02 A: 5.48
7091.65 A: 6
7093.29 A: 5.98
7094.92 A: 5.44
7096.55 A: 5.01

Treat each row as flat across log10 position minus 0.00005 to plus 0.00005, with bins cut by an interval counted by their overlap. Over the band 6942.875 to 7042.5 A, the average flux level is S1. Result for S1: 5.94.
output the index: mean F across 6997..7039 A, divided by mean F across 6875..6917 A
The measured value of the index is 1.01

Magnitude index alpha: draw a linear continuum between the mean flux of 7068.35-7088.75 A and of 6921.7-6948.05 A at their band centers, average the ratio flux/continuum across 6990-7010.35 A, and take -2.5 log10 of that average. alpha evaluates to -0.03 mag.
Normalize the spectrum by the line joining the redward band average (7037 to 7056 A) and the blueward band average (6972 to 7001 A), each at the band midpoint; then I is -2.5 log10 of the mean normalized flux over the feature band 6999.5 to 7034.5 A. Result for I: 0.02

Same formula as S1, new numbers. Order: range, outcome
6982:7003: 5.94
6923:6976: 5.98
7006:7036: 5.81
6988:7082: 5.8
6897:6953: 5.85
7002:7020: 5.94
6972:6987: 5.88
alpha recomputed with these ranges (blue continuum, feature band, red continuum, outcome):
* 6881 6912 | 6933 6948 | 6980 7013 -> 0.00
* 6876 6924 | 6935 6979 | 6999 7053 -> -0.02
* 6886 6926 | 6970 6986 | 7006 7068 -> -0.01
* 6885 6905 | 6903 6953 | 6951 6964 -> 0.02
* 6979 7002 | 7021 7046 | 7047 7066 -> -0.05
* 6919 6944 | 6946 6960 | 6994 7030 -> -0.02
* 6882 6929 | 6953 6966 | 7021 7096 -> -0.06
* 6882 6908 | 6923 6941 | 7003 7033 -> 0.01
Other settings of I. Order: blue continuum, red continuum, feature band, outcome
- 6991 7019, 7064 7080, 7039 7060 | -0.01 mag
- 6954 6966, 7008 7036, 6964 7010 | 0.01 mag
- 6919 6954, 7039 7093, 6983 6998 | -0.02 mag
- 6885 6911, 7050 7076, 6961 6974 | -0.05 mag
